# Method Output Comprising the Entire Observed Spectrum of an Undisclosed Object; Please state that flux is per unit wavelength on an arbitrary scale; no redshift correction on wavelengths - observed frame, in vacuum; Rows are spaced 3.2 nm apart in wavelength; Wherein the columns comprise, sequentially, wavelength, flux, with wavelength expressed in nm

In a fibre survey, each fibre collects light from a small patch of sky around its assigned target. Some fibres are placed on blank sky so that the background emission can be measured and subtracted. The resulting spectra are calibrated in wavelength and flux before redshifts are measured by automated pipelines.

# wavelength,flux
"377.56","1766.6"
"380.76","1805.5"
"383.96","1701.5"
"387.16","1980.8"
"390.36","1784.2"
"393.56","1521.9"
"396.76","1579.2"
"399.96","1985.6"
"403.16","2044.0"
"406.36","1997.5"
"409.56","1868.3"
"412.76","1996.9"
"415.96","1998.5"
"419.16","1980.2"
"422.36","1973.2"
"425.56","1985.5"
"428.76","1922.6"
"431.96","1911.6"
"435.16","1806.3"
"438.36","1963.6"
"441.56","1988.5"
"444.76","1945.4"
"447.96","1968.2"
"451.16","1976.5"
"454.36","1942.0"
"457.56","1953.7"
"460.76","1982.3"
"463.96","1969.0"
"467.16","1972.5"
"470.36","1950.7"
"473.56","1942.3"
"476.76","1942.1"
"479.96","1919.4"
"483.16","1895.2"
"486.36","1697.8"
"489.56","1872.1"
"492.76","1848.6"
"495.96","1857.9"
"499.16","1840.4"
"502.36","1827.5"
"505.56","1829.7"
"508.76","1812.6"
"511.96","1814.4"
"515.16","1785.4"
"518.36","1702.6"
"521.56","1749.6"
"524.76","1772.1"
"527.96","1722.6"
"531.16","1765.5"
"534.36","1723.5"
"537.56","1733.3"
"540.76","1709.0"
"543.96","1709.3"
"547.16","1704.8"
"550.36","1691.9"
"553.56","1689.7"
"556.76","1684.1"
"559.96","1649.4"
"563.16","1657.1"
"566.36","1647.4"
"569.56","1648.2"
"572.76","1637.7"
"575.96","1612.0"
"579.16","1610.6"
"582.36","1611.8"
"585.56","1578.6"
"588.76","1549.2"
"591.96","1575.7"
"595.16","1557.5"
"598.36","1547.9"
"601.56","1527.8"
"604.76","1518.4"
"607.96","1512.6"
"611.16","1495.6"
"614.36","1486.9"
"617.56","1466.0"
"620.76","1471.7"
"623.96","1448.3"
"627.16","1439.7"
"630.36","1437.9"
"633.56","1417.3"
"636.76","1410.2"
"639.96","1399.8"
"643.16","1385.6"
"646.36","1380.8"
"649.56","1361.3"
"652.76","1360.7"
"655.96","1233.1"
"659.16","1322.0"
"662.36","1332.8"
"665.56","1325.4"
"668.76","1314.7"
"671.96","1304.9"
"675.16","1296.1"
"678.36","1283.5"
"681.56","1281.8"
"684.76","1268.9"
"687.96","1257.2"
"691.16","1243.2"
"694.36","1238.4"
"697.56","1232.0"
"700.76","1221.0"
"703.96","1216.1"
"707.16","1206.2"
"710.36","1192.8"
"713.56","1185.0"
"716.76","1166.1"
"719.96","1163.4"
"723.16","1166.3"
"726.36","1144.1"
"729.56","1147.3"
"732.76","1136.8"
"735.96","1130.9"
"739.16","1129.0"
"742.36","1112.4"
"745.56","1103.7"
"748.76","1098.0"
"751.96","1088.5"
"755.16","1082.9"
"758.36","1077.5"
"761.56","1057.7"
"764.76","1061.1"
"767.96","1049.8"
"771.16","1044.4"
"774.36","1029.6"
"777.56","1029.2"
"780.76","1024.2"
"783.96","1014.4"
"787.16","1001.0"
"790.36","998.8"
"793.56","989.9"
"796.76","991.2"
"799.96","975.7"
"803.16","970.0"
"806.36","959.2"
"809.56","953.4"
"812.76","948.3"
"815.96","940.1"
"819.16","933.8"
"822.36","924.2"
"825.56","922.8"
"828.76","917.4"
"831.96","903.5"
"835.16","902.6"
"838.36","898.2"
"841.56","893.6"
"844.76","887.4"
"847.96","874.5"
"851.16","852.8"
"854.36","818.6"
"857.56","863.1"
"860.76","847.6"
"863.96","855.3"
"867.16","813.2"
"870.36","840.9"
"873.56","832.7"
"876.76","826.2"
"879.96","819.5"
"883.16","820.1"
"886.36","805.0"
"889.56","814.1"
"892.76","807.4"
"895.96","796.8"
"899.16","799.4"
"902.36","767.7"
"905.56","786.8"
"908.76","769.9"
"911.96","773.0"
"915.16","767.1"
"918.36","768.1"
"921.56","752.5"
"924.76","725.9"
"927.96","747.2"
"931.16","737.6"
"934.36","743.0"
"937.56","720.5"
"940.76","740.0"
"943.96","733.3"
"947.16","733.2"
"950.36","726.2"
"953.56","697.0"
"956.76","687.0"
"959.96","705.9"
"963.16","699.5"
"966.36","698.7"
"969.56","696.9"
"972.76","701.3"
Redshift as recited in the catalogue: 0.000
